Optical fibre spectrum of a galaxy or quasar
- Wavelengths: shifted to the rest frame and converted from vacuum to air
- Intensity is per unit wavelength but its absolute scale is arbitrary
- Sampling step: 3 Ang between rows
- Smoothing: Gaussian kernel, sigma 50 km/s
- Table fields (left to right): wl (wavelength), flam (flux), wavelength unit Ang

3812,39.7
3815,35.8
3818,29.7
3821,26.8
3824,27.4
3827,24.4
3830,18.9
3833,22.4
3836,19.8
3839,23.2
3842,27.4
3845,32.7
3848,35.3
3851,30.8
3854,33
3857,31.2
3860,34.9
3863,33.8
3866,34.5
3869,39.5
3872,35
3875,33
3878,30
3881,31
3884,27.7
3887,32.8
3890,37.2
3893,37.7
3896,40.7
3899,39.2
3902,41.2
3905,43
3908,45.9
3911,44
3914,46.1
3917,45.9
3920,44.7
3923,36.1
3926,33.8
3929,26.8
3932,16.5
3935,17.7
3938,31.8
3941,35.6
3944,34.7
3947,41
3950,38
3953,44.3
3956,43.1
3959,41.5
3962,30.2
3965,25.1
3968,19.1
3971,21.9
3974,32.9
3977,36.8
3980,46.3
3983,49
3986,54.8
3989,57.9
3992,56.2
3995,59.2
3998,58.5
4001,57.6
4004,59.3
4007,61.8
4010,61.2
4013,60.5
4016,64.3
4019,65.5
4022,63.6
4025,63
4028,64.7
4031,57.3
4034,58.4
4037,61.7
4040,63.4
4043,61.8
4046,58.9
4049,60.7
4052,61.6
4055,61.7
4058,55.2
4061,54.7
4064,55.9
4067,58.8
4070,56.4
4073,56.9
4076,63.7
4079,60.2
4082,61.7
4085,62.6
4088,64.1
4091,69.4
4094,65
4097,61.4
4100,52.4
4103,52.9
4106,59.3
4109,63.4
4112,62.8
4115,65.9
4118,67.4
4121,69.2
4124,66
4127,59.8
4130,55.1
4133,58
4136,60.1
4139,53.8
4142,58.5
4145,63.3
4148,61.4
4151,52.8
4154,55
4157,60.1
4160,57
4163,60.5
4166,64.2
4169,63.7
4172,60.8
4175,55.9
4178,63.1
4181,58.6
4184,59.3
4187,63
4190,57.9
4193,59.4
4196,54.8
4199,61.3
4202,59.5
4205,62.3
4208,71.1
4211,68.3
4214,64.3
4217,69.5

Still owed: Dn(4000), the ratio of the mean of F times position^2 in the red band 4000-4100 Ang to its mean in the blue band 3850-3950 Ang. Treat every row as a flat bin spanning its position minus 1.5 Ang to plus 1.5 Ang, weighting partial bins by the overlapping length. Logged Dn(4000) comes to 1.9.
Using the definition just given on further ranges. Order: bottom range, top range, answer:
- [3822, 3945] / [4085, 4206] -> 2.08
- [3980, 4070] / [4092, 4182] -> 1.07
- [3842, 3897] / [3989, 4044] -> 1.95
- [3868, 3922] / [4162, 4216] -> 1.85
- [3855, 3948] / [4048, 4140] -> 1.88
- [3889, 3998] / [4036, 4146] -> 1.67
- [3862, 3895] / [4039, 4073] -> 1.90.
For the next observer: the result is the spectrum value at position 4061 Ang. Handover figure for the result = 54.7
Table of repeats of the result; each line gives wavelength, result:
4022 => 63.6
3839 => 23.2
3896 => 40.7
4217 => 69.5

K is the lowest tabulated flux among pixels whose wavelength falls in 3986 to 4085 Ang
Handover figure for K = 54.7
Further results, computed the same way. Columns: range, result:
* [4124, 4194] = 52.8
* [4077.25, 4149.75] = 52.4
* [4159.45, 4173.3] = 57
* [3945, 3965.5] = 25.1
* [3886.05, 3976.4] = 16.5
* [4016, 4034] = 57.3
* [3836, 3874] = 19.8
